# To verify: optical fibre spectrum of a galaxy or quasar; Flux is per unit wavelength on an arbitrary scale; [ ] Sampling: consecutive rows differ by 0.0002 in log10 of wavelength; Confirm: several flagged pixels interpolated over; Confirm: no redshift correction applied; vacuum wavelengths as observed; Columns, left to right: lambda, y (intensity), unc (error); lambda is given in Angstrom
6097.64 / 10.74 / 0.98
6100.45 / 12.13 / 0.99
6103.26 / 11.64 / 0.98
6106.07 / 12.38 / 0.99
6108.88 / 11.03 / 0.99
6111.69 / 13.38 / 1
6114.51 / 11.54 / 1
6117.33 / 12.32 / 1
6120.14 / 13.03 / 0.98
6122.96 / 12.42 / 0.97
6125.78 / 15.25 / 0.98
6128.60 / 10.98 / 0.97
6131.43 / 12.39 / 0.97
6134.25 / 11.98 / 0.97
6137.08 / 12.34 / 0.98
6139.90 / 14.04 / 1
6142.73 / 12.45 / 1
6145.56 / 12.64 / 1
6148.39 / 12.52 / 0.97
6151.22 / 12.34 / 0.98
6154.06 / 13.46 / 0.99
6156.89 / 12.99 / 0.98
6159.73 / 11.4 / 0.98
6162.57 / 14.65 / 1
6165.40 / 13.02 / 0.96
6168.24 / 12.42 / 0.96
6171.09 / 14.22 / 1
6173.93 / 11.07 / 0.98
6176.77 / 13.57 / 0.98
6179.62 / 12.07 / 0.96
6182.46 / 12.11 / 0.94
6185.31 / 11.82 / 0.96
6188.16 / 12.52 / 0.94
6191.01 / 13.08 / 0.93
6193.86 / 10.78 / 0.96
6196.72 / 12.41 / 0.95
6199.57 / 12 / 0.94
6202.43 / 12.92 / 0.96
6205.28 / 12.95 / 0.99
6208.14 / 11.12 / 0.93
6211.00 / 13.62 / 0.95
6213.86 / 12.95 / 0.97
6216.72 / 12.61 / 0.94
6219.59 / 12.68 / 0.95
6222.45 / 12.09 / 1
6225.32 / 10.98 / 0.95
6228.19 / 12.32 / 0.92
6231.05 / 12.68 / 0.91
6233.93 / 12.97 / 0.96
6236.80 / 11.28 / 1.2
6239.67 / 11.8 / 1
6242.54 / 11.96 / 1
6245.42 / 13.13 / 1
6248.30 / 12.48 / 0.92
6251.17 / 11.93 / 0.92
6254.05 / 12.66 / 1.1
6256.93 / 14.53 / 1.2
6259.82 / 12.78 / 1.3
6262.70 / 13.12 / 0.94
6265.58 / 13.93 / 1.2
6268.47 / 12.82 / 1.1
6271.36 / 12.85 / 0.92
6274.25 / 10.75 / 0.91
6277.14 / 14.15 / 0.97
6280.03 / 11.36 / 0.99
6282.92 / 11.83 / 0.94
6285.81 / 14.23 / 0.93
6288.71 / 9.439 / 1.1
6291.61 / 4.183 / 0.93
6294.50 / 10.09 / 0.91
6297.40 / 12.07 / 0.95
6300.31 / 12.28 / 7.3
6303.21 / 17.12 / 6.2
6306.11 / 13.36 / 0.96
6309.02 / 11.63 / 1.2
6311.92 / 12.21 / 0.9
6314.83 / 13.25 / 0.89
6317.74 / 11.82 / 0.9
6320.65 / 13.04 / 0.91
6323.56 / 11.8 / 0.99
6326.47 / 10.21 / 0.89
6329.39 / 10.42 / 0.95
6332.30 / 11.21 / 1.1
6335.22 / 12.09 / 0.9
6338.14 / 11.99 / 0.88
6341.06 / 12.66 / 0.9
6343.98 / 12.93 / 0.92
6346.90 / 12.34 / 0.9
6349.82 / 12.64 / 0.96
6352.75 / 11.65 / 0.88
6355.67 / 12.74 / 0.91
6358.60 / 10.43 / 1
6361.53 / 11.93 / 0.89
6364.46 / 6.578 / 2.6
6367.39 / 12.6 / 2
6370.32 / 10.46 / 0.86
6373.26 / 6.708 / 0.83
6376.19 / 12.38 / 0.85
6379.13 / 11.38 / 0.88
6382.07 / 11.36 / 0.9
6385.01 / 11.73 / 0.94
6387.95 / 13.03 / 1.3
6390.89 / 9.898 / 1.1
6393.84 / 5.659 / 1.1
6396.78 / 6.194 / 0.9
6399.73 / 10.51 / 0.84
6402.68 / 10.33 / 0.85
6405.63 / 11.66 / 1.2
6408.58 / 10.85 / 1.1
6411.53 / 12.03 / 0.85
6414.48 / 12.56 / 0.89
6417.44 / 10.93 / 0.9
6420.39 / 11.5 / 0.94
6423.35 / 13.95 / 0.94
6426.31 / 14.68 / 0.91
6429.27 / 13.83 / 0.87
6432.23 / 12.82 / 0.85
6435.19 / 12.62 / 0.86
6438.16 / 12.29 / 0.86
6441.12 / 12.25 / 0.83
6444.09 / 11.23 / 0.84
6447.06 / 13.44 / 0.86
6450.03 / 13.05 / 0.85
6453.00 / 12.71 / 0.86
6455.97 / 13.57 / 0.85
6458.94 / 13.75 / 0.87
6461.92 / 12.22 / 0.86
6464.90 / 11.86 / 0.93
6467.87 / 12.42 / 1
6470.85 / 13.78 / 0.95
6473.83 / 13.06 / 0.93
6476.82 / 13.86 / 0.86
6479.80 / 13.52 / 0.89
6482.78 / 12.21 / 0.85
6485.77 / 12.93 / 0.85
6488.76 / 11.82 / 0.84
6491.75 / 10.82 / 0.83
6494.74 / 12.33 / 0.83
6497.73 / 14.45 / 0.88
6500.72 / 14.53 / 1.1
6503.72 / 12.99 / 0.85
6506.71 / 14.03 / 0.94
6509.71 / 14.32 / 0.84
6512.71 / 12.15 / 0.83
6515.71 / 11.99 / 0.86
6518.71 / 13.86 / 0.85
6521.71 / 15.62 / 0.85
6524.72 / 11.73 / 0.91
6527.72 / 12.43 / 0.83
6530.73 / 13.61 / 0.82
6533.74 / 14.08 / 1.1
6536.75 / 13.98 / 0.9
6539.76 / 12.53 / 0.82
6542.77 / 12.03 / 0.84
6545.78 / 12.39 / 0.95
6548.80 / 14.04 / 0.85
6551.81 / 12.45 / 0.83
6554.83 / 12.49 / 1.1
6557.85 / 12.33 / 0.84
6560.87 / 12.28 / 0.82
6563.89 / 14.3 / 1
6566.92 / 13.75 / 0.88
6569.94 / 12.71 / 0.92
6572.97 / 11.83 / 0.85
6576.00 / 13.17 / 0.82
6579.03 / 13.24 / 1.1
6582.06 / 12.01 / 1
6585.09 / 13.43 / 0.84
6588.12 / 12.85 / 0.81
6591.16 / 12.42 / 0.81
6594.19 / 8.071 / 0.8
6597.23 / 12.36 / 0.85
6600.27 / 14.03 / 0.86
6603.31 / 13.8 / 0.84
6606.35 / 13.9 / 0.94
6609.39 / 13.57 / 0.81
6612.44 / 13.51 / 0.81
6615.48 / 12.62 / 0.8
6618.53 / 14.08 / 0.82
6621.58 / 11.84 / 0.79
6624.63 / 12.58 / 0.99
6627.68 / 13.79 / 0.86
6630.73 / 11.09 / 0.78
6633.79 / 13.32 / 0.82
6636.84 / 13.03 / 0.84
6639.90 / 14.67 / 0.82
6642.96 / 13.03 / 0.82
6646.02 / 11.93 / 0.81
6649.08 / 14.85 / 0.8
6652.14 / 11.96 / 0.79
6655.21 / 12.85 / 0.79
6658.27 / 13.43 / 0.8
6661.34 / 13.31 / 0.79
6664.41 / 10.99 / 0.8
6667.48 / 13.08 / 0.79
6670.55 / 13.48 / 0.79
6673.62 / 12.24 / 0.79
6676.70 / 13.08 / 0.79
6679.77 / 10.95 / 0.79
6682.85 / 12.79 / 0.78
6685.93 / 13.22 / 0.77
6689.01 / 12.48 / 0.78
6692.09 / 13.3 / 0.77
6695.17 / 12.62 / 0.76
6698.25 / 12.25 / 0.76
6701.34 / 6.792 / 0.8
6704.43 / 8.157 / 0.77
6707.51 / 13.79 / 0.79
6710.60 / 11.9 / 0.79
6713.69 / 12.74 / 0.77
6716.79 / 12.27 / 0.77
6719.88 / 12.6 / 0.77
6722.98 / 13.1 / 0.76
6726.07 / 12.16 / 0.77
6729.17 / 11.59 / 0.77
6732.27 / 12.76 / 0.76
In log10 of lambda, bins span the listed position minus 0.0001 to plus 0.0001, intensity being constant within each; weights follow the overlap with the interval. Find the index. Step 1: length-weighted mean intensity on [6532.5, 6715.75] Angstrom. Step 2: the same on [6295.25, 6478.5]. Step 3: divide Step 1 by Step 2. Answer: 1.06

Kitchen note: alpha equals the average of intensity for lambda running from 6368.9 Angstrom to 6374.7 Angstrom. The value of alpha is 8.57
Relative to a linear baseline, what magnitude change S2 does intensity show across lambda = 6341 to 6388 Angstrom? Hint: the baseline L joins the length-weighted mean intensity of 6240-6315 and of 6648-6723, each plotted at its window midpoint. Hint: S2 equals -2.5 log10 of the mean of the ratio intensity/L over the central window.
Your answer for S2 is 0.09 mag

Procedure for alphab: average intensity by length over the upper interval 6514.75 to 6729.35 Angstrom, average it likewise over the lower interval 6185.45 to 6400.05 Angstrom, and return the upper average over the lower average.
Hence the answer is 1.08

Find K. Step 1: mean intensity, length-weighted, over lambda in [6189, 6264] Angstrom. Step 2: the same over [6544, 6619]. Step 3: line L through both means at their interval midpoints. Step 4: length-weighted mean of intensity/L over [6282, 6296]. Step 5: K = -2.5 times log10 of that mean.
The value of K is 0.26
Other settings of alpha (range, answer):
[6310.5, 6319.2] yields 12.4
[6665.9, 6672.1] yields 13.3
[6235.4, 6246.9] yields 12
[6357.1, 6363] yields 11.2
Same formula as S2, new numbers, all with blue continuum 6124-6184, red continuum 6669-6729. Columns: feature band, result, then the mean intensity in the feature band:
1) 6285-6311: 0.09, 11.5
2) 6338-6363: 0.03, 12.2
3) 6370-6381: 0.21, 10.2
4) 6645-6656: -0.07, 12.9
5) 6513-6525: -0.09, 13.3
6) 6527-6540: -0.10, 13.5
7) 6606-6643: -0.08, 13.1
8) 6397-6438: 0.04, 12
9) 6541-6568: -0.05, 12.9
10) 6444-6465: -0.04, 12.9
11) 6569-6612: -0.04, 12.7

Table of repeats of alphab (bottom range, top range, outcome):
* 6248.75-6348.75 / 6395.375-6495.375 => 1.01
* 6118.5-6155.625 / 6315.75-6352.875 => 0.94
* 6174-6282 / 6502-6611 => 1.04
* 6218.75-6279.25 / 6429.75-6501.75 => 1.02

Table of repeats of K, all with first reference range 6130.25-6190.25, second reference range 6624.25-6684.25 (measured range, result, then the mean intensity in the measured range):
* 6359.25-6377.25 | 0.255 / 10.1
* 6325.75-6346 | 0.090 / 11.7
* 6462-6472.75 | 0.011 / 12.6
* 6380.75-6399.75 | 0.297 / 9.7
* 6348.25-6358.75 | 0.060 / 12.1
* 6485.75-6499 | 0.034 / 12.4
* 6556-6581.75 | -0.008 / 12.9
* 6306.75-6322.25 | 0.025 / 12.4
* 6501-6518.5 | -0.039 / 13.2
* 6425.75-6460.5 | -0.018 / 13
